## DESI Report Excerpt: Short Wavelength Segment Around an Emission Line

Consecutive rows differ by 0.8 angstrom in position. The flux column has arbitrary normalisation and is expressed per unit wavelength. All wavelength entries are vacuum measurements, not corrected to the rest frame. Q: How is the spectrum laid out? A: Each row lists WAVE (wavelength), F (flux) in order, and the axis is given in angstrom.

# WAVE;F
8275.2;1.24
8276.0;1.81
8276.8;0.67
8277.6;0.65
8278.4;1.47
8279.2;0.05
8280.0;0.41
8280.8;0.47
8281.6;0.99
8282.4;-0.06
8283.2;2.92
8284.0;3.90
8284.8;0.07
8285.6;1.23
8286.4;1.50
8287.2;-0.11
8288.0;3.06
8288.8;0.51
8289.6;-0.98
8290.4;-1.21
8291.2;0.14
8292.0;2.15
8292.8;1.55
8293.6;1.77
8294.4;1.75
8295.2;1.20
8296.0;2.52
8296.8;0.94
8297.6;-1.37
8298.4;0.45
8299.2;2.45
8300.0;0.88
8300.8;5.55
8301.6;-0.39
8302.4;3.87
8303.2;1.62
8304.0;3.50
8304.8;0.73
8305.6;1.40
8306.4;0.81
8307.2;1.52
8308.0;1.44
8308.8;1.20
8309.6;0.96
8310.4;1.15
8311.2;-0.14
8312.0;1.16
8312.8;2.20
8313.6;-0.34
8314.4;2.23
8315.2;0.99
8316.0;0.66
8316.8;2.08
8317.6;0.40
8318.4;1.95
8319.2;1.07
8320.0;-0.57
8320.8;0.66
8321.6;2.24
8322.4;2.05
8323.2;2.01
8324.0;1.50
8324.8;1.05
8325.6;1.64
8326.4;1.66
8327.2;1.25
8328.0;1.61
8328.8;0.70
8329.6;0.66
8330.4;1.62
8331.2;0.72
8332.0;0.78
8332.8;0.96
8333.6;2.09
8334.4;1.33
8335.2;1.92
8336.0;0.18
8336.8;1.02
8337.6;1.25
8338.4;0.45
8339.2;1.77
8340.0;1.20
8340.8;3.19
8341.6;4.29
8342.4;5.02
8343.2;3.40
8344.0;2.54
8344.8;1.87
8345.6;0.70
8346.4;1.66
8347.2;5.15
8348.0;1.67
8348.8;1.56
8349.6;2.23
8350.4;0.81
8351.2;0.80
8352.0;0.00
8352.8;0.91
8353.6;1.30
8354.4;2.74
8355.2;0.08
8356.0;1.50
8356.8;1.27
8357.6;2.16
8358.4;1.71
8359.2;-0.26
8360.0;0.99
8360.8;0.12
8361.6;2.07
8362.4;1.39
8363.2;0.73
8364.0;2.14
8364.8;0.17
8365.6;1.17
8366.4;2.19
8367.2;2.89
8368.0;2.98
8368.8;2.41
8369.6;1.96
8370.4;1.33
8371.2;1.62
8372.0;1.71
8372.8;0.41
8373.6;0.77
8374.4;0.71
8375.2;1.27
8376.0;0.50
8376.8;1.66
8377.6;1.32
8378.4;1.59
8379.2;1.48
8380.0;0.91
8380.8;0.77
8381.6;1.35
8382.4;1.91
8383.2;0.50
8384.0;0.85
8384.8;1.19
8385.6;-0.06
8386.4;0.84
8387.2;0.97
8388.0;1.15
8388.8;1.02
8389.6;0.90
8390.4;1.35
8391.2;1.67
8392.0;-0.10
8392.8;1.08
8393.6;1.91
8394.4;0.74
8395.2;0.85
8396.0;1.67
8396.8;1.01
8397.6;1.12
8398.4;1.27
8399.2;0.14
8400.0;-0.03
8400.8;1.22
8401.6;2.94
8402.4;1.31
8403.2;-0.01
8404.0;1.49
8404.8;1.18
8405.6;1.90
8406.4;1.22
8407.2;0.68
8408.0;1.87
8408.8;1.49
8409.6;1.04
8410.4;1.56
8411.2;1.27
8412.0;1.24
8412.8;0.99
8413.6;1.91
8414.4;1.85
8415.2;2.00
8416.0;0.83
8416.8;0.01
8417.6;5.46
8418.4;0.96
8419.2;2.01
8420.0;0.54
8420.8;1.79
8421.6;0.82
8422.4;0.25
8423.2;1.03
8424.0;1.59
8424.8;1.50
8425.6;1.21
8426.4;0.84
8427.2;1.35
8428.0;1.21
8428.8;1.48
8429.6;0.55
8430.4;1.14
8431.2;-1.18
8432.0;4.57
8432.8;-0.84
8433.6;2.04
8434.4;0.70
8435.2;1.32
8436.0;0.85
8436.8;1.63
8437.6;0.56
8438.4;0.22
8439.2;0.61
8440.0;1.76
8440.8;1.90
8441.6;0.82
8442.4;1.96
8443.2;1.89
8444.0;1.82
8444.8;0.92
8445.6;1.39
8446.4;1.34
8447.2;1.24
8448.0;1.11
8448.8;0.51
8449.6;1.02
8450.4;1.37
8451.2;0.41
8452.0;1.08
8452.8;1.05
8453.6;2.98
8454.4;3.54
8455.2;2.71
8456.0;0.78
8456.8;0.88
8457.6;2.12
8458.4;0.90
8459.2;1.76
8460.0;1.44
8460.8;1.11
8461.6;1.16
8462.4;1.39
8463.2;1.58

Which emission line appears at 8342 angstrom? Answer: H-alpha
